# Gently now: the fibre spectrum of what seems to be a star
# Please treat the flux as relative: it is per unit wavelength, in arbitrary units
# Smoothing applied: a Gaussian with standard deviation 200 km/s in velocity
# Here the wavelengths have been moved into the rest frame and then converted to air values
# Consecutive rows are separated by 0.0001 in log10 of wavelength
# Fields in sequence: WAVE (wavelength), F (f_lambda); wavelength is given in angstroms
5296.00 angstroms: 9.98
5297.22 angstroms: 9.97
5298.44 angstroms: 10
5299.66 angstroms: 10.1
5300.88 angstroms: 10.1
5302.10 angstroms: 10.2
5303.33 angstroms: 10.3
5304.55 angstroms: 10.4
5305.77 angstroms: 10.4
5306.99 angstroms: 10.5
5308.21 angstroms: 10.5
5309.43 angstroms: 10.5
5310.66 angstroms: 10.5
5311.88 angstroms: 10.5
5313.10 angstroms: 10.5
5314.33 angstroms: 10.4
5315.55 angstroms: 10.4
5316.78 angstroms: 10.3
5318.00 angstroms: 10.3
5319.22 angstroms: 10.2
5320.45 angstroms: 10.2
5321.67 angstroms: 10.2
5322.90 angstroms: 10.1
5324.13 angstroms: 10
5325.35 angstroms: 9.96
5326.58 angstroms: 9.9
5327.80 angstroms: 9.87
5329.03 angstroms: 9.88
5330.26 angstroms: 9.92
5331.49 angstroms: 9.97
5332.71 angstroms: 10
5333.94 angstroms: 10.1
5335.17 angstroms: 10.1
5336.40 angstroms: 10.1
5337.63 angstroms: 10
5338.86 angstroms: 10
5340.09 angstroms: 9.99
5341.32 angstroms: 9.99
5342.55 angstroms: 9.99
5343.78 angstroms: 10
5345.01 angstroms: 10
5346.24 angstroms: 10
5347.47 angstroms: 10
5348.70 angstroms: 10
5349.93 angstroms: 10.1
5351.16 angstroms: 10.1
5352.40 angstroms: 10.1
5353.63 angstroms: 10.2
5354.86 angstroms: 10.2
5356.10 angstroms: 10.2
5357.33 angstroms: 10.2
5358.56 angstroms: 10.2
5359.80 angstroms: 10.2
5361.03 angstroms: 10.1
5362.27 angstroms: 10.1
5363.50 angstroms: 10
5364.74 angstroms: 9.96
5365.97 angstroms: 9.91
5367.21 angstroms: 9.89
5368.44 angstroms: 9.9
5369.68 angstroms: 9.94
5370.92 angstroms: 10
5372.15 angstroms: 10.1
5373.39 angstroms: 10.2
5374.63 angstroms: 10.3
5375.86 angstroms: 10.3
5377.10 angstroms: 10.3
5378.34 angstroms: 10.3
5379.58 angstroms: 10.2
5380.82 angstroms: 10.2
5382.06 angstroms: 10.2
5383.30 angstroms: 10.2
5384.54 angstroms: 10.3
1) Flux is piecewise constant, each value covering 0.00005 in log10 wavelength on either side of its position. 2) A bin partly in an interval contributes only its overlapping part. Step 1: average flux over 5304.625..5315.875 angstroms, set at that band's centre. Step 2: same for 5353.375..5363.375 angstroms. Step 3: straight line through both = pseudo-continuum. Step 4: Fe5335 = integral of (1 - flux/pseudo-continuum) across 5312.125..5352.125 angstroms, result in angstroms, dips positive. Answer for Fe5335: 1.0 angstroms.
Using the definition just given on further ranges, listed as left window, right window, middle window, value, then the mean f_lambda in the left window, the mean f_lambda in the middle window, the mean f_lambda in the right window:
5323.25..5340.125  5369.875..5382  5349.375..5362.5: -0.07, 9.98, 10.2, 10.2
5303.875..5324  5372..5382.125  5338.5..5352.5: 0.38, 10.4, 10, 10.2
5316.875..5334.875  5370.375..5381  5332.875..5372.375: 0.35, 10.1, 10.1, 10.2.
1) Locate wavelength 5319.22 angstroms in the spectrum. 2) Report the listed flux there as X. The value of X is 10.2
